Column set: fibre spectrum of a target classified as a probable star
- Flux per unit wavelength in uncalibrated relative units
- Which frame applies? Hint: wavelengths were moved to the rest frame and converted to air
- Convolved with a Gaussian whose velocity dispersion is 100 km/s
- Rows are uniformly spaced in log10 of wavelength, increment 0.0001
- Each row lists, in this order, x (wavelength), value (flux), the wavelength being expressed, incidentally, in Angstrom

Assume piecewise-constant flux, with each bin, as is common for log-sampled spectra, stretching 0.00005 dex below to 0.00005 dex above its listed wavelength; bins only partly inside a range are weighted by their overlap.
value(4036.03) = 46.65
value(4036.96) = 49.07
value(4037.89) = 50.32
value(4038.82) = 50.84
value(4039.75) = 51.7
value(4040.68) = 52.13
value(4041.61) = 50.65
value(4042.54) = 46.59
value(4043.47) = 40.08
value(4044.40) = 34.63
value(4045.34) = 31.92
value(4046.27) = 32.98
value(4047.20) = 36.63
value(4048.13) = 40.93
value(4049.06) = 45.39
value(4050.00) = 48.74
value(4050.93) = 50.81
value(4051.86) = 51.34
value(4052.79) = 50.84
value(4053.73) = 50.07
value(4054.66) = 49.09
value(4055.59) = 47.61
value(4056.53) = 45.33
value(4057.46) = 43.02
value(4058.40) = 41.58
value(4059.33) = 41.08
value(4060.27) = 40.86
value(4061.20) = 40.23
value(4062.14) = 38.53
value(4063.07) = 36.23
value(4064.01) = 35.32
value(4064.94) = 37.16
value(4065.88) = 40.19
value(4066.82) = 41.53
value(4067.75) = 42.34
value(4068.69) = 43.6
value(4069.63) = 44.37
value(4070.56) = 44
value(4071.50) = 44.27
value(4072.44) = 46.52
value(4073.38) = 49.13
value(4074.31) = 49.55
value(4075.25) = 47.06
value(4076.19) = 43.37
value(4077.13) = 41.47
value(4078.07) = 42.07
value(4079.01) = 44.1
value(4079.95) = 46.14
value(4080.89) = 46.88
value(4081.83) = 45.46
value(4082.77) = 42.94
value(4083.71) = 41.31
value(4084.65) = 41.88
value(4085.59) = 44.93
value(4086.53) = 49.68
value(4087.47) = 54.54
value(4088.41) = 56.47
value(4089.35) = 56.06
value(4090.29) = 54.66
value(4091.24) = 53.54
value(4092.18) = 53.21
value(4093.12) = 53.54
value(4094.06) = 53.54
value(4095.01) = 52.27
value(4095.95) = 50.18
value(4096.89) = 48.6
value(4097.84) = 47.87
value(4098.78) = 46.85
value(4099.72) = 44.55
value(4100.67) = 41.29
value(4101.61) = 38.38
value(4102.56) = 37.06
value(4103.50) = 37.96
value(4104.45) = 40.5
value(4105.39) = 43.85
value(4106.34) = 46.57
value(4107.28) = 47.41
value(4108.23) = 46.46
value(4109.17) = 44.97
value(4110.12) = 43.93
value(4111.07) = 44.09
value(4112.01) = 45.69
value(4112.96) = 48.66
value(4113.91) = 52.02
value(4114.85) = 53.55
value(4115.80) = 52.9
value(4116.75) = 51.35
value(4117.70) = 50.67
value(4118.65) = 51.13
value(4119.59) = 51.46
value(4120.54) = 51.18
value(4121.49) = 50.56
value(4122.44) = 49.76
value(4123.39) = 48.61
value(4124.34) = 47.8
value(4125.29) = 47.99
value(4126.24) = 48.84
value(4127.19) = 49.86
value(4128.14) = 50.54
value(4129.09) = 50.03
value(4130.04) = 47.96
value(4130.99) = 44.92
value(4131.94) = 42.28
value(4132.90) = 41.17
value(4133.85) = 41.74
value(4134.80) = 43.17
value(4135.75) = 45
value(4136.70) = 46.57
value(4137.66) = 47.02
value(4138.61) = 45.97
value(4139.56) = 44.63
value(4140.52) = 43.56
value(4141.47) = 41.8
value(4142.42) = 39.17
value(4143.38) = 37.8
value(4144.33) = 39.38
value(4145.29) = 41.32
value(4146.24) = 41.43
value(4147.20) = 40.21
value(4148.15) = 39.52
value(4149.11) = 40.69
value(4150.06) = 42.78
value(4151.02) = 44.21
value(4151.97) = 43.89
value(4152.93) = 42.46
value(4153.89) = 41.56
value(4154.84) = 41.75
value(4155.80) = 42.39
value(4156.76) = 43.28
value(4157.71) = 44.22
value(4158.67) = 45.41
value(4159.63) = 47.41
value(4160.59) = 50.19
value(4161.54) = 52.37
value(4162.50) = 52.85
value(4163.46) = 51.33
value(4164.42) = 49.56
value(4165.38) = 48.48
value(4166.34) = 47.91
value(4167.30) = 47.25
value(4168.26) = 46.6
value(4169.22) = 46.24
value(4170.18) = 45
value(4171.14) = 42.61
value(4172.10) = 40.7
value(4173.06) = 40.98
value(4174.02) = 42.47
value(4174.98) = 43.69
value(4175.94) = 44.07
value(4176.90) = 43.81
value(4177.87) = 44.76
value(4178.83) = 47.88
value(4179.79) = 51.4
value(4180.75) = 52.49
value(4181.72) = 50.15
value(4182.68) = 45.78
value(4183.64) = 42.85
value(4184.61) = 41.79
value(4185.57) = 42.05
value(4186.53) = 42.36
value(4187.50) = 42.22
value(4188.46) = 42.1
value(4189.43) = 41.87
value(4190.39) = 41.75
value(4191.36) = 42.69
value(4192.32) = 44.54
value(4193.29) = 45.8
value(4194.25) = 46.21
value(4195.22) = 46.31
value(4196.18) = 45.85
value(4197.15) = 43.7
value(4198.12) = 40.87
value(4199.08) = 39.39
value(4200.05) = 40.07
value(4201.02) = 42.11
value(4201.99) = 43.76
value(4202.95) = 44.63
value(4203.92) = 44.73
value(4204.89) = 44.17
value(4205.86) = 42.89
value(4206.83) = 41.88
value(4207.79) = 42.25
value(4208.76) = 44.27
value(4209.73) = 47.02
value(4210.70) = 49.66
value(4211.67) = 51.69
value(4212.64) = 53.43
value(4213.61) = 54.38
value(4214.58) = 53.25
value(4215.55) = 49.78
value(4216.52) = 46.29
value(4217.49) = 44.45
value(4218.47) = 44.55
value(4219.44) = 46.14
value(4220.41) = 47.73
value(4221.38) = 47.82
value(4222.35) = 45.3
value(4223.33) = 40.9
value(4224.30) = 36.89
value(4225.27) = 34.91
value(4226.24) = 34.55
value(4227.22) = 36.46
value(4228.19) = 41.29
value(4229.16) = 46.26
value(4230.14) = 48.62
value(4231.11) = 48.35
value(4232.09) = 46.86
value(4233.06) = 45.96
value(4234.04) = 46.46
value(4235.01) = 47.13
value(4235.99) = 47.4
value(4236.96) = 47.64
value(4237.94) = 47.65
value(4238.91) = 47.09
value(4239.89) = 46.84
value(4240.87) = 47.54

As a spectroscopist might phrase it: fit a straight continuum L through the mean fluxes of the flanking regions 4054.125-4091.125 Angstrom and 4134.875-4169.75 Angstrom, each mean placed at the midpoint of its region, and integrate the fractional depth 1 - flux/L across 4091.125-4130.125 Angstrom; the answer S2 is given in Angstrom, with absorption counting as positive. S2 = -2.9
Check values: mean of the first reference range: 44.7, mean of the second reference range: 44.6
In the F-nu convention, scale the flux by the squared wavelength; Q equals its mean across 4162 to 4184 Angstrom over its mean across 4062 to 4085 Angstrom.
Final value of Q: 1.1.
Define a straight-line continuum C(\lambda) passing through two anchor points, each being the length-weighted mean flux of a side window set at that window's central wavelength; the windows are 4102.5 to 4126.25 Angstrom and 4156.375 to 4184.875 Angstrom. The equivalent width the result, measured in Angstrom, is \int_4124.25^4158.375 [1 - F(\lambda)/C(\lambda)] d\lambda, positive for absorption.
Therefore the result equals 2.4 Angstrom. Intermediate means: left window 47.7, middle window 43.8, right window 46.5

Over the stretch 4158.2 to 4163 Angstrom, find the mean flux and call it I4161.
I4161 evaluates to 49.7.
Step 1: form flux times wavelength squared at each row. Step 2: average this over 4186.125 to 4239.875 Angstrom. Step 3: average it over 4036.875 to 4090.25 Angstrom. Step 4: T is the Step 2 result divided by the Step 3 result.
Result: 1.1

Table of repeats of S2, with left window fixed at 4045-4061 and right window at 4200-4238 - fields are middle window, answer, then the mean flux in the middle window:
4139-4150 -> 0.9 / 41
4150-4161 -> 0.2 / 44.1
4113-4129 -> -2.1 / 50.5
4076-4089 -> -0.5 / 46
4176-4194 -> 0.1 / 44.8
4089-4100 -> -1.7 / 51.3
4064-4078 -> 0.2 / 43.6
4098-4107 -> 0.4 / 42.2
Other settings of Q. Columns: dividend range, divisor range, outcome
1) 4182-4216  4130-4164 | 1.05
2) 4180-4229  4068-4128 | 0.99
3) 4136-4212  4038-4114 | 1.03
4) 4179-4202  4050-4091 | 1.03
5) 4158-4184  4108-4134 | 0.99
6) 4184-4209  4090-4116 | 0.96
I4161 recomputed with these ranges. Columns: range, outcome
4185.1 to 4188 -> 42.2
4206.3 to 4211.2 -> 45.1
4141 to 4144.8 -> 39.6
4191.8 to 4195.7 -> 45.7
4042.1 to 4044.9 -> 40.2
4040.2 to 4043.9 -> 47.5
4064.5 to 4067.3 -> 39.7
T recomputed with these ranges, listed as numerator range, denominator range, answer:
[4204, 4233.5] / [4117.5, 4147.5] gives 1.03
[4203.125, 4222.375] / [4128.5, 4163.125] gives 1.11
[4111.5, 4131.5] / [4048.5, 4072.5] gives 1.17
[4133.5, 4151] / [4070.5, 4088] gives 0.96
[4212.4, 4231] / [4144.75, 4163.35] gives 1.05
